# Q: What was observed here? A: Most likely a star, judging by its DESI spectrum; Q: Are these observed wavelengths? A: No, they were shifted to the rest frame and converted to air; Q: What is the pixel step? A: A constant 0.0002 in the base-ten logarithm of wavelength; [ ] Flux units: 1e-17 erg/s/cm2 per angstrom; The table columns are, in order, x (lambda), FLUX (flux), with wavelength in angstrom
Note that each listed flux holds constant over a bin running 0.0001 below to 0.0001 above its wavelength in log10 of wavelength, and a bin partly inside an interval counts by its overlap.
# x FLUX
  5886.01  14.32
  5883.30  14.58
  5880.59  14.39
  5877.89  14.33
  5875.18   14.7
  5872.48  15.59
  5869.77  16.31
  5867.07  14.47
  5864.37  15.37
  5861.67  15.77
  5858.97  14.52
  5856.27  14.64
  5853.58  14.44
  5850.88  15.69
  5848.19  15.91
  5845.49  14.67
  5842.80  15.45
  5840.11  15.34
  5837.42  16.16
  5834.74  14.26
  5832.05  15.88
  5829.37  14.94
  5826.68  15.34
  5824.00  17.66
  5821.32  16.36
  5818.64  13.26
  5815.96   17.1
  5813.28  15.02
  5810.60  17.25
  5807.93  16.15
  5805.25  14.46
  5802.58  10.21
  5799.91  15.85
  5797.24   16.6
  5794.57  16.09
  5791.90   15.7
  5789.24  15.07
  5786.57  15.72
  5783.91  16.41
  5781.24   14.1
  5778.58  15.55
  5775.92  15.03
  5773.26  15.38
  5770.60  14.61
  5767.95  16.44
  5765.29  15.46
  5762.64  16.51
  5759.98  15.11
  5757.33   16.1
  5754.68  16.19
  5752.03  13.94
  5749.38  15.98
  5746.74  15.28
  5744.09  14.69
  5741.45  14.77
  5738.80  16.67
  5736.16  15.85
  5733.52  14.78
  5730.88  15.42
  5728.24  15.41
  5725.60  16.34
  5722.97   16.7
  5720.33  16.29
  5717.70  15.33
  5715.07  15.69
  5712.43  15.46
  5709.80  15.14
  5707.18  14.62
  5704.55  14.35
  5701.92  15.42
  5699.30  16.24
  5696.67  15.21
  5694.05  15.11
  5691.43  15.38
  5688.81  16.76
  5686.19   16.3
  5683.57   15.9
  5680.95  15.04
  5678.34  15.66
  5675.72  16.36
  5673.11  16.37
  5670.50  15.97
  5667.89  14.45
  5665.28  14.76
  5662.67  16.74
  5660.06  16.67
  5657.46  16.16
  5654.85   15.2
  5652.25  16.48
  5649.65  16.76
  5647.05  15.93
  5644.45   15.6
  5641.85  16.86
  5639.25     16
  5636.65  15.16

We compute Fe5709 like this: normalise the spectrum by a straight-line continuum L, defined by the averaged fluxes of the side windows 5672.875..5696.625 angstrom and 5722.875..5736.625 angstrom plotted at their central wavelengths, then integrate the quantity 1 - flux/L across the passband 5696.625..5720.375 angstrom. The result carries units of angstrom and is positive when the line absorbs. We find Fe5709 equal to 0.6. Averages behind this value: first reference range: 15.8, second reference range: 15.7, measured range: 15.3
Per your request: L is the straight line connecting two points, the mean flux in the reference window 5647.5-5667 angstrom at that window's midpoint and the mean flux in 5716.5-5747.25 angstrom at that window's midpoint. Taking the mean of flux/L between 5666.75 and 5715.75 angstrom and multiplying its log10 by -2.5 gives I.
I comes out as 0.022 mag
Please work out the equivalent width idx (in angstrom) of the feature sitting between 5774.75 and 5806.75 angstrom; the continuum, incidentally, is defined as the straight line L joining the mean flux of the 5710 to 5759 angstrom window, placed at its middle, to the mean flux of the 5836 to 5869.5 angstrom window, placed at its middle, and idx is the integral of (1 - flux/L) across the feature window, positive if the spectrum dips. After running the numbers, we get 0.7 angstrom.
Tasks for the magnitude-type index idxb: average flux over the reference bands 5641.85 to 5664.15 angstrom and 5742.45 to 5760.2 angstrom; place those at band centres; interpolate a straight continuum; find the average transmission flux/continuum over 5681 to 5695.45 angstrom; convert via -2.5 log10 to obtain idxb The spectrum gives 0.01 mag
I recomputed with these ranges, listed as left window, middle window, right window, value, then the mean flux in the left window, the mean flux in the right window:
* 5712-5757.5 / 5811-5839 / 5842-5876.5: -0.025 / 15.6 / 15.2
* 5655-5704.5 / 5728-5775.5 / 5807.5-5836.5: 0.019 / 15.8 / 15.7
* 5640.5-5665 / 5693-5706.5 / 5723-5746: 0.042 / 16.2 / 15.6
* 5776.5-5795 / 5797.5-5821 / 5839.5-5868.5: 0.021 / 15.5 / 15.1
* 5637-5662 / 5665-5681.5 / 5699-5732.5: 0.024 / 16.2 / 15.5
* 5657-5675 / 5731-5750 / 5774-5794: 0.011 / 15.9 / 15.4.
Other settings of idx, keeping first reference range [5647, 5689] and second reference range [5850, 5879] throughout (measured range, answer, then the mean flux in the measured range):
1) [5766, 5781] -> 0.16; 15.3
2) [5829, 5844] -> -0.17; 15.4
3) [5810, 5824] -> -0.56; 15.9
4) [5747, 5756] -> 0.13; 15.4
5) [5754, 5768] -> -0.34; 15.9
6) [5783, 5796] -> -0.32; 15.8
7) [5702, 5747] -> 0.68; 15.5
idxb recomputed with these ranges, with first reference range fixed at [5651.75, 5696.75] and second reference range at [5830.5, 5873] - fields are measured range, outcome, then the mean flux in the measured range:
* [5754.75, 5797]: -0.01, 15.6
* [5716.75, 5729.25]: -0.03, 16.1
